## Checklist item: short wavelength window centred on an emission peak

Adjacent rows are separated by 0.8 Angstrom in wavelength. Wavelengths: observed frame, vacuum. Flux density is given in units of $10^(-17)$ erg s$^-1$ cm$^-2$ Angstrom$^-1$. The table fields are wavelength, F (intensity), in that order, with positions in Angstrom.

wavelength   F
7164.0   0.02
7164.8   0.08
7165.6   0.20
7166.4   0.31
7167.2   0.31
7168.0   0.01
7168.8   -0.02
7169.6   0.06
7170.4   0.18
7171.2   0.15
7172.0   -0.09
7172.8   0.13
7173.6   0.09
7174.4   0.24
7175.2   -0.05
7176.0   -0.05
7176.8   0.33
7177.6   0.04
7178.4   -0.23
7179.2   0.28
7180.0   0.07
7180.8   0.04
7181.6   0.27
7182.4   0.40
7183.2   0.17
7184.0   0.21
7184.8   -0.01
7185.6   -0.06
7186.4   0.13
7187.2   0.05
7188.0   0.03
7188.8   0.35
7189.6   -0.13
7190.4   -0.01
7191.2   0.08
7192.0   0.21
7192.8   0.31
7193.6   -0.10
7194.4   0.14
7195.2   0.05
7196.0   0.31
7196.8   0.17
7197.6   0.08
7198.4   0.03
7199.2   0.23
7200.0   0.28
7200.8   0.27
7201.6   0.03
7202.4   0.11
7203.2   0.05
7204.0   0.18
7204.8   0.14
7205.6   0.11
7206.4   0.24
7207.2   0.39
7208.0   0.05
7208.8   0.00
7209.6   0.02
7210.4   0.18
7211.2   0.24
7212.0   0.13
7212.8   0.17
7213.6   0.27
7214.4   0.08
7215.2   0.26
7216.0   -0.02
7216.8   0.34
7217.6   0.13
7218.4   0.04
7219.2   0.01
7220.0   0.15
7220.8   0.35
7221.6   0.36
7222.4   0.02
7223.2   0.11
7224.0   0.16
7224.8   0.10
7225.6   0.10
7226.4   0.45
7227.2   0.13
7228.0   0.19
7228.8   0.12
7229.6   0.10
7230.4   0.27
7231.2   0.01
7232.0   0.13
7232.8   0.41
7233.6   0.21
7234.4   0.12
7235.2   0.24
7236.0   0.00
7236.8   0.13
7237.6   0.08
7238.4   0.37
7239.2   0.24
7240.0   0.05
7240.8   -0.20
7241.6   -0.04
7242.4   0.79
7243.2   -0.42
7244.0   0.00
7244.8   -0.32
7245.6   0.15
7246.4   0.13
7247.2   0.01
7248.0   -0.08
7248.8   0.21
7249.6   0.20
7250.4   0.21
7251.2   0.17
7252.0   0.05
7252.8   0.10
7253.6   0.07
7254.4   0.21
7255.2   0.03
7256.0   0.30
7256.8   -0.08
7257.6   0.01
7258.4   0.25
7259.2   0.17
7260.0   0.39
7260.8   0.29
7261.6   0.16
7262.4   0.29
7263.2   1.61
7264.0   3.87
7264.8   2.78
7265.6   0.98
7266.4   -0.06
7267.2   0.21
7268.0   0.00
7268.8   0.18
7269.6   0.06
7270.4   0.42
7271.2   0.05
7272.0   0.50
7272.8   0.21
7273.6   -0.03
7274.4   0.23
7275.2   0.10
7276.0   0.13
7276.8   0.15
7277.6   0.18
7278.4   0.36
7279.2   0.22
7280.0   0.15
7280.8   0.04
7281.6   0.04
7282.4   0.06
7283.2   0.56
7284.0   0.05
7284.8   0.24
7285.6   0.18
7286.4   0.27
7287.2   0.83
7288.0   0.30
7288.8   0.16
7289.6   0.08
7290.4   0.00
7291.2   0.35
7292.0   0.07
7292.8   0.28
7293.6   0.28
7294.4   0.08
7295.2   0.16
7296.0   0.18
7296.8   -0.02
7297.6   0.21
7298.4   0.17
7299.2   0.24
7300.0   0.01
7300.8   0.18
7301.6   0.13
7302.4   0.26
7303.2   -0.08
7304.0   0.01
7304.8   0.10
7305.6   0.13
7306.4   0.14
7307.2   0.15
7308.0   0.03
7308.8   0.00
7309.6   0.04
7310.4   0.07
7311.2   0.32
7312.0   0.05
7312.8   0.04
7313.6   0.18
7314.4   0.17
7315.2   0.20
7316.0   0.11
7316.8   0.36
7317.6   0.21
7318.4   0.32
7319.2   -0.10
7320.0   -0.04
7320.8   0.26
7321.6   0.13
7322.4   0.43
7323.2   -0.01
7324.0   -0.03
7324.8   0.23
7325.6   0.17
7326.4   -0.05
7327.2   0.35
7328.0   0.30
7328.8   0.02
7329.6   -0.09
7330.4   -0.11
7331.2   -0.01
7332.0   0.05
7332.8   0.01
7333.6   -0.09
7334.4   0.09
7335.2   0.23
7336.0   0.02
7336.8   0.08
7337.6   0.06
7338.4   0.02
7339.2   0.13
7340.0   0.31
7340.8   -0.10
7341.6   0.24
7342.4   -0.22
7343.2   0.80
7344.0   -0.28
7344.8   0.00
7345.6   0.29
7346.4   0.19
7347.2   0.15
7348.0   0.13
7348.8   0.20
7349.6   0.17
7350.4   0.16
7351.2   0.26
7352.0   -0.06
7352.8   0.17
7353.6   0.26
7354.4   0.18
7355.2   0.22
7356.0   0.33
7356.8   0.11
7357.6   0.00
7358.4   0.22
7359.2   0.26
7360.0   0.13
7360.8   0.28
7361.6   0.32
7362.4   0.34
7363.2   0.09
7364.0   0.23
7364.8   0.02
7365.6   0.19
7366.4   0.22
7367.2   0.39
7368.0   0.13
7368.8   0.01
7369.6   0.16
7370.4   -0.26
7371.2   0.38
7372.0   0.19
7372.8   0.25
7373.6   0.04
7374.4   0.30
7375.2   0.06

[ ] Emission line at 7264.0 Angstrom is H-alpha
